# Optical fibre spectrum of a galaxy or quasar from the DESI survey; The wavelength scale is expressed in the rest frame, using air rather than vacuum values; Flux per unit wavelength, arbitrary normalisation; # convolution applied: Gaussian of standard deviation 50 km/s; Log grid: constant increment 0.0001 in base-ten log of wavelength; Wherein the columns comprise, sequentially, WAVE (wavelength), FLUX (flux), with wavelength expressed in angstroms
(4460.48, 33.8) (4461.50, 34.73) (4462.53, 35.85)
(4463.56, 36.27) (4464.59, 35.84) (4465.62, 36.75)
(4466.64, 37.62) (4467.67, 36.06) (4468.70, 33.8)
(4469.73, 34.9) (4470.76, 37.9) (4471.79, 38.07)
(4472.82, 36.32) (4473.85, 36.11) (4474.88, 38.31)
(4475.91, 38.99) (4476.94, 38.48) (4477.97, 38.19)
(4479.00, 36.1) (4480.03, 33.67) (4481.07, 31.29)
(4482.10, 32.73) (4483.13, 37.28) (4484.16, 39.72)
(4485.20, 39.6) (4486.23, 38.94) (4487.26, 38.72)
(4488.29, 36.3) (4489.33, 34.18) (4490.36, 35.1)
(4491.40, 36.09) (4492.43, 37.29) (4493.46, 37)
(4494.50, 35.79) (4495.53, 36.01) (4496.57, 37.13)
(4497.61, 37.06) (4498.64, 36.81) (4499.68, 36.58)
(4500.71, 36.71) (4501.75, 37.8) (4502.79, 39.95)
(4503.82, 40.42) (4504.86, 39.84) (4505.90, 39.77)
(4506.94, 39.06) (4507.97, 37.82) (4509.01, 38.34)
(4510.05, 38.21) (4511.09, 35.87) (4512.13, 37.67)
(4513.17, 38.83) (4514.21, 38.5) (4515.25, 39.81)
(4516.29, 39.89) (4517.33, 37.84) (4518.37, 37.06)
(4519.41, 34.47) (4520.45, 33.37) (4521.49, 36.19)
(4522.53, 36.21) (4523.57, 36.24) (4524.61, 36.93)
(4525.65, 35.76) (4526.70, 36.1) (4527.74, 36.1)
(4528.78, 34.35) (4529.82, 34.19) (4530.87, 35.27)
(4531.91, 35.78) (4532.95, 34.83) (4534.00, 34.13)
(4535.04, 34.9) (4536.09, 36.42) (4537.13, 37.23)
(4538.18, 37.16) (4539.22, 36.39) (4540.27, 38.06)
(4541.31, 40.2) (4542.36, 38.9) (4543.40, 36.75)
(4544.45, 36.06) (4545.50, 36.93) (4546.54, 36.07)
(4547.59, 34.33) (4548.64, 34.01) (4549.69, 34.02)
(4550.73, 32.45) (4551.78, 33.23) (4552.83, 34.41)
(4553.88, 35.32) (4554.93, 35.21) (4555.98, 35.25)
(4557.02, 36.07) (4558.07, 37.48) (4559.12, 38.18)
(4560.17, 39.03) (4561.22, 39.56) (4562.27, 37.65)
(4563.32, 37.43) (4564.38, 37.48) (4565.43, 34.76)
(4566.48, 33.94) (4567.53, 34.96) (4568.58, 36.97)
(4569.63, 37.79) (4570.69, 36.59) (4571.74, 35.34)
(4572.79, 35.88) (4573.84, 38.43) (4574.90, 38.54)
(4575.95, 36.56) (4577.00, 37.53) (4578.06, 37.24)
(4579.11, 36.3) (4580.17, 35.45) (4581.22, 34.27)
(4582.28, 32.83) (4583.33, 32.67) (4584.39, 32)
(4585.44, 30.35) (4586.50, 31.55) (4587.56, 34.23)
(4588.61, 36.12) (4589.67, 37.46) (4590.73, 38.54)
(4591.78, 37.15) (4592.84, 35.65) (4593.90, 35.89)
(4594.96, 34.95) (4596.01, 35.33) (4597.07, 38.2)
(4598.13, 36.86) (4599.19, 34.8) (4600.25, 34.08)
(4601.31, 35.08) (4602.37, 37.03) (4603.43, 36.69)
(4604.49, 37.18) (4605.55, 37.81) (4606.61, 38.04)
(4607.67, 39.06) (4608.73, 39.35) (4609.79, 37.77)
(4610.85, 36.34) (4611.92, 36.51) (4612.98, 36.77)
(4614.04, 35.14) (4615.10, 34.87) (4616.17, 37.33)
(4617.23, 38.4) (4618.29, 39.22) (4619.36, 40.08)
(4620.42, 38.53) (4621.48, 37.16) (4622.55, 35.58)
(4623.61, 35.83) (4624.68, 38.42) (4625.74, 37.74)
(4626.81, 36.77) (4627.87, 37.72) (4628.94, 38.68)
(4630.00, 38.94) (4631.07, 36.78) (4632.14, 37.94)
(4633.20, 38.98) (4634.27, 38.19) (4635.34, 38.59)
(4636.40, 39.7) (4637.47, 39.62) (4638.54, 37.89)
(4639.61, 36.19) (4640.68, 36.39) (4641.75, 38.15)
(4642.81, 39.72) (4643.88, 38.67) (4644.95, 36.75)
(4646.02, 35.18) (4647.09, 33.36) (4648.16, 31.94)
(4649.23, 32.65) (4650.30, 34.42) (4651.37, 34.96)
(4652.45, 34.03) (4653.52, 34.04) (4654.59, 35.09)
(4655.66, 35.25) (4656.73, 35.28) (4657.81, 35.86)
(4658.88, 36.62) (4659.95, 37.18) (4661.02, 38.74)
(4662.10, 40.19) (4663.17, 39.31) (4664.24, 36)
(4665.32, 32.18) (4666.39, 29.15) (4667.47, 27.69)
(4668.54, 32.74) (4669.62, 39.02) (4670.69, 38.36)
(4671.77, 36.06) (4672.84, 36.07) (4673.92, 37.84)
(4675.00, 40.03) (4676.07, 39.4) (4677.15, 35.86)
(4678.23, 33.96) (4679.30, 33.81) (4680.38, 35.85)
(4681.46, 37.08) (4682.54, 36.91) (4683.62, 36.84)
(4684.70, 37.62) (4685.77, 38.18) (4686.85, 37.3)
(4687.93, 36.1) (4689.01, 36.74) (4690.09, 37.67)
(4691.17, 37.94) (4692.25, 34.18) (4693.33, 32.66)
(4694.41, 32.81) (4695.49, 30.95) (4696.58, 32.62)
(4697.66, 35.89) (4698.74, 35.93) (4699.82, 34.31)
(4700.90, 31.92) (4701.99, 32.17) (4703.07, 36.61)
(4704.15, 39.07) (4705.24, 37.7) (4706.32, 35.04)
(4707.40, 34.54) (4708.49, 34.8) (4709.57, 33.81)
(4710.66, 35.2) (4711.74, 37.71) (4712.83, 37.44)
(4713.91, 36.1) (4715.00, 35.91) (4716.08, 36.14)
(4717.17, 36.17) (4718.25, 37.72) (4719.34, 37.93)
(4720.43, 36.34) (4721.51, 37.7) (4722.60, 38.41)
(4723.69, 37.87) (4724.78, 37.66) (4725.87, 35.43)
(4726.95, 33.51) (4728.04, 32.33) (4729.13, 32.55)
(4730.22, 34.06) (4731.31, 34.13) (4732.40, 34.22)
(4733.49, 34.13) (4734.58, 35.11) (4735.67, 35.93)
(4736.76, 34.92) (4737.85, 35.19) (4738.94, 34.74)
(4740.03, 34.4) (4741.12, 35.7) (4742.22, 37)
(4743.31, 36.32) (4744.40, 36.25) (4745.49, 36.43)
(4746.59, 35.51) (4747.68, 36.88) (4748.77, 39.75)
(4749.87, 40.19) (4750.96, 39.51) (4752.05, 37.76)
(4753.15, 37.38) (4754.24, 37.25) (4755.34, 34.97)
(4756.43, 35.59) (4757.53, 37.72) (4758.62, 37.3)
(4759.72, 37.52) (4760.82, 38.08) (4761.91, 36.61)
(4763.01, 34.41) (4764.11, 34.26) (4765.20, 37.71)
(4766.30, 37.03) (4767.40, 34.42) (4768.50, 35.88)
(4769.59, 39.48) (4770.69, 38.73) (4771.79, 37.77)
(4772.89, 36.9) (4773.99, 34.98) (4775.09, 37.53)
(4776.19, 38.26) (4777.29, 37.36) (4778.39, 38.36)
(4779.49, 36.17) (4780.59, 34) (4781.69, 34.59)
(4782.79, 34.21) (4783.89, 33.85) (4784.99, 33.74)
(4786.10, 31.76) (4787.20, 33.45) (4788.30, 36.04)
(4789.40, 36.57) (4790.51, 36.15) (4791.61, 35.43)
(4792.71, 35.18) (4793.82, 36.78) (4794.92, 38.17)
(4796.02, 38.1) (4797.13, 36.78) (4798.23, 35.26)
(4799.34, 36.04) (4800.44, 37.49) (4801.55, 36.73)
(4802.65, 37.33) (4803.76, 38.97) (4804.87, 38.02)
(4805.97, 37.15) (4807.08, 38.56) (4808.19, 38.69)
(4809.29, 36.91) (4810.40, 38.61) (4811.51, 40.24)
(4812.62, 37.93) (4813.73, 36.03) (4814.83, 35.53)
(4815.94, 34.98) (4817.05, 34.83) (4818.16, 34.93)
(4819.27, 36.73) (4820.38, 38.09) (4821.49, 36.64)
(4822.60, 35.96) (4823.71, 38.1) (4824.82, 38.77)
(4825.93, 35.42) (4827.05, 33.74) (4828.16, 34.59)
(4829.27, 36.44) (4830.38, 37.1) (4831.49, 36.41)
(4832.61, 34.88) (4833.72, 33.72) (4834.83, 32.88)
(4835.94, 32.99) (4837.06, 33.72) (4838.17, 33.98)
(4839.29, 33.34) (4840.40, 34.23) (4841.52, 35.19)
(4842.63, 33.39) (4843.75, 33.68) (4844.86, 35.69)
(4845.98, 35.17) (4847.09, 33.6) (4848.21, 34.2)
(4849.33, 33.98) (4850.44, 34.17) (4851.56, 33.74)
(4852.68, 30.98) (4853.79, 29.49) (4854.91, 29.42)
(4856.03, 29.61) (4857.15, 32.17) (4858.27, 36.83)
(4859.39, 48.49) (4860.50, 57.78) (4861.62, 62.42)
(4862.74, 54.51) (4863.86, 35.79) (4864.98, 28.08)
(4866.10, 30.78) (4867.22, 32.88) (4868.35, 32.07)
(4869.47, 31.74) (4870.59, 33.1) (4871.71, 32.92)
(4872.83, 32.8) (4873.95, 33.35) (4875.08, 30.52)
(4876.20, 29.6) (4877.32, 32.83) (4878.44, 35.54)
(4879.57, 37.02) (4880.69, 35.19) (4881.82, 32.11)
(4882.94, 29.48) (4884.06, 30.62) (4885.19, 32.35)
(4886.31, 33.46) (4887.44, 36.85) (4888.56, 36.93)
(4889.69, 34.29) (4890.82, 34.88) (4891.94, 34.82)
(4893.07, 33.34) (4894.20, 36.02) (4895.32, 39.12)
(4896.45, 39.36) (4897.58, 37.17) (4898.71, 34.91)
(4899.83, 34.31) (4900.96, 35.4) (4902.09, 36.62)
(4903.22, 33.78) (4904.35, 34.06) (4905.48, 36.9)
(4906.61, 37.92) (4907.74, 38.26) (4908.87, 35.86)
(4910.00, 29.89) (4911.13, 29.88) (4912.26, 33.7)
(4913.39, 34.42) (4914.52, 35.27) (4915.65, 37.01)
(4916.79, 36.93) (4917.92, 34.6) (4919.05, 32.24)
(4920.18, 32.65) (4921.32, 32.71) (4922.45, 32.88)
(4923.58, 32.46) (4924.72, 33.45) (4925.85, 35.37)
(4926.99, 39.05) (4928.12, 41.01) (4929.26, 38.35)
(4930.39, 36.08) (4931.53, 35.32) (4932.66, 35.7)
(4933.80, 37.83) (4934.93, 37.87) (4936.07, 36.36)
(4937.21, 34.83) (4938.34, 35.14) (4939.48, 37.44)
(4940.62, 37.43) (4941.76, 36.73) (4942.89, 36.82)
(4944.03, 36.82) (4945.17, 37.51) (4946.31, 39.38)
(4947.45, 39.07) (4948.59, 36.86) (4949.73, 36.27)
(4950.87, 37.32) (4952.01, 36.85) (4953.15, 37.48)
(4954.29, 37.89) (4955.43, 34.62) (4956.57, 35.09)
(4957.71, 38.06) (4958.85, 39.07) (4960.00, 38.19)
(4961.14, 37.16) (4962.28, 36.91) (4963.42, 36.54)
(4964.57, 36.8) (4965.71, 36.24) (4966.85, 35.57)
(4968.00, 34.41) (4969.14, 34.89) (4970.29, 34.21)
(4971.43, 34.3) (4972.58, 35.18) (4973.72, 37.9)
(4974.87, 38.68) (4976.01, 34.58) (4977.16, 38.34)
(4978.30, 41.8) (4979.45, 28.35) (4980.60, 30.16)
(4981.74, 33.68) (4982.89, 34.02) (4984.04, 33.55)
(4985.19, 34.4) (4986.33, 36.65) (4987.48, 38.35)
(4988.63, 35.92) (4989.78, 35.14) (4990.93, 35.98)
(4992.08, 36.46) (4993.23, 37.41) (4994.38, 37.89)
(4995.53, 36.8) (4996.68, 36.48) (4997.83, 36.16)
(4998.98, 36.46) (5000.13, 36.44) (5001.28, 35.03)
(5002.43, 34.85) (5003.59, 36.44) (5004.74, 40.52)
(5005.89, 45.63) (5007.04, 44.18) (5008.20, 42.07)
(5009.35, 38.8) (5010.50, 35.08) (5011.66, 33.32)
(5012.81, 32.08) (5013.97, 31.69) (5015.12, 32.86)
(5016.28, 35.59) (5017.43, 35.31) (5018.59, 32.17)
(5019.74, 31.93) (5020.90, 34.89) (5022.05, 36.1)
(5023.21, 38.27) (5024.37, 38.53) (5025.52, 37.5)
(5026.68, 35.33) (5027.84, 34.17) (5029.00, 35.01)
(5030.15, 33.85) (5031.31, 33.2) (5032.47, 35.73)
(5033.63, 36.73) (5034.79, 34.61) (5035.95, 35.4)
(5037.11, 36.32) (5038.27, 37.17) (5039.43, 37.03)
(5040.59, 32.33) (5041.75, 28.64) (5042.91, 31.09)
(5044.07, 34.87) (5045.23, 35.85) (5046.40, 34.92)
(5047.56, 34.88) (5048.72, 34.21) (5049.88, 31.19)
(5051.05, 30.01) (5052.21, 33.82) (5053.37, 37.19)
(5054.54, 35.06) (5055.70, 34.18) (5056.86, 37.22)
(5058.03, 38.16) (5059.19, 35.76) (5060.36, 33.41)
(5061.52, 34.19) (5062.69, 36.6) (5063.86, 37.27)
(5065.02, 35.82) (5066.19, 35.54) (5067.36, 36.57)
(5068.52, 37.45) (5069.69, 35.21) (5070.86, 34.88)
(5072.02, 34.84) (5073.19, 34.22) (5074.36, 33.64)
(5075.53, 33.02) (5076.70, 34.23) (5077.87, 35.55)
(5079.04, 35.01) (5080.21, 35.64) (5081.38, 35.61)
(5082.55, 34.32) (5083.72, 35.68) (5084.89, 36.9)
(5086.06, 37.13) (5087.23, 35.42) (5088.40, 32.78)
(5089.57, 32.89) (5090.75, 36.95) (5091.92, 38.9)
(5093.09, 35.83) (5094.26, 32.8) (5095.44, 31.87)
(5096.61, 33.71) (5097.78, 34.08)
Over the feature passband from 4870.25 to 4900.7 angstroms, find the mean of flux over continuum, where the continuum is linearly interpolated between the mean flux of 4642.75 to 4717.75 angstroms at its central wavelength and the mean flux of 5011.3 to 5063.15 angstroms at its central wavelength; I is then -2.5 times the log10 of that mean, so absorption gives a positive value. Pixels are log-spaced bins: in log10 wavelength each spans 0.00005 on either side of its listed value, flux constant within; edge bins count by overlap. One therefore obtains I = 0.03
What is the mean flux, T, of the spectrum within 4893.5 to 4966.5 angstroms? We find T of 36.1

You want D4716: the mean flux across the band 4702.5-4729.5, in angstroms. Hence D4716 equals 36.2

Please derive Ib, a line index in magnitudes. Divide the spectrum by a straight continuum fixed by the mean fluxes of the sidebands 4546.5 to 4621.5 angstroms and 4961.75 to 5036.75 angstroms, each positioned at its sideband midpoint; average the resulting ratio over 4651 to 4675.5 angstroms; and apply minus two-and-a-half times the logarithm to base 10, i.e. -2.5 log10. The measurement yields 0.01 mag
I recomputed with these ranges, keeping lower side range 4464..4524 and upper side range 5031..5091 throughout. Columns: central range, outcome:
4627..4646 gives -0.04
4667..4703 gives 0.02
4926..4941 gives -0.05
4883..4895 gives 0.04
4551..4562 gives 0.02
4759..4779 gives -0.03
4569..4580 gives -0.01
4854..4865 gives -0.17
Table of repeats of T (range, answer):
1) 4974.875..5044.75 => 35.7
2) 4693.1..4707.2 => 34.5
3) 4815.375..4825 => 36.5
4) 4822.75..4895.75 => 35.1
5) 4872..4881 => 33.3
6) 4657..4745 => 35.7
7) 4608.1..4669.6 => 36.6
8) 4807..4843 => 35.8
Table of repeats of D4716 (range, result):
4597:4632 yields 37.2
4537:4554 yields 35.9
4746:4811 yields 36.7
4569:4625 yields 36.3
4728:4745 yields 34.9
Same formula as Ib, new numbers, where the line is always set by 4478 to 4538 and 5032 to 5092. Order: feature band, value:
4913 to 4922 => 0.031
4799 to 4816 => -0.051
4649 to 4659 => 0.046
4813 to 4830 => -0.010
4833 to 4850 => 0.053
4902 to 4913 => 0.028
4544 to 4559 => 0.045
